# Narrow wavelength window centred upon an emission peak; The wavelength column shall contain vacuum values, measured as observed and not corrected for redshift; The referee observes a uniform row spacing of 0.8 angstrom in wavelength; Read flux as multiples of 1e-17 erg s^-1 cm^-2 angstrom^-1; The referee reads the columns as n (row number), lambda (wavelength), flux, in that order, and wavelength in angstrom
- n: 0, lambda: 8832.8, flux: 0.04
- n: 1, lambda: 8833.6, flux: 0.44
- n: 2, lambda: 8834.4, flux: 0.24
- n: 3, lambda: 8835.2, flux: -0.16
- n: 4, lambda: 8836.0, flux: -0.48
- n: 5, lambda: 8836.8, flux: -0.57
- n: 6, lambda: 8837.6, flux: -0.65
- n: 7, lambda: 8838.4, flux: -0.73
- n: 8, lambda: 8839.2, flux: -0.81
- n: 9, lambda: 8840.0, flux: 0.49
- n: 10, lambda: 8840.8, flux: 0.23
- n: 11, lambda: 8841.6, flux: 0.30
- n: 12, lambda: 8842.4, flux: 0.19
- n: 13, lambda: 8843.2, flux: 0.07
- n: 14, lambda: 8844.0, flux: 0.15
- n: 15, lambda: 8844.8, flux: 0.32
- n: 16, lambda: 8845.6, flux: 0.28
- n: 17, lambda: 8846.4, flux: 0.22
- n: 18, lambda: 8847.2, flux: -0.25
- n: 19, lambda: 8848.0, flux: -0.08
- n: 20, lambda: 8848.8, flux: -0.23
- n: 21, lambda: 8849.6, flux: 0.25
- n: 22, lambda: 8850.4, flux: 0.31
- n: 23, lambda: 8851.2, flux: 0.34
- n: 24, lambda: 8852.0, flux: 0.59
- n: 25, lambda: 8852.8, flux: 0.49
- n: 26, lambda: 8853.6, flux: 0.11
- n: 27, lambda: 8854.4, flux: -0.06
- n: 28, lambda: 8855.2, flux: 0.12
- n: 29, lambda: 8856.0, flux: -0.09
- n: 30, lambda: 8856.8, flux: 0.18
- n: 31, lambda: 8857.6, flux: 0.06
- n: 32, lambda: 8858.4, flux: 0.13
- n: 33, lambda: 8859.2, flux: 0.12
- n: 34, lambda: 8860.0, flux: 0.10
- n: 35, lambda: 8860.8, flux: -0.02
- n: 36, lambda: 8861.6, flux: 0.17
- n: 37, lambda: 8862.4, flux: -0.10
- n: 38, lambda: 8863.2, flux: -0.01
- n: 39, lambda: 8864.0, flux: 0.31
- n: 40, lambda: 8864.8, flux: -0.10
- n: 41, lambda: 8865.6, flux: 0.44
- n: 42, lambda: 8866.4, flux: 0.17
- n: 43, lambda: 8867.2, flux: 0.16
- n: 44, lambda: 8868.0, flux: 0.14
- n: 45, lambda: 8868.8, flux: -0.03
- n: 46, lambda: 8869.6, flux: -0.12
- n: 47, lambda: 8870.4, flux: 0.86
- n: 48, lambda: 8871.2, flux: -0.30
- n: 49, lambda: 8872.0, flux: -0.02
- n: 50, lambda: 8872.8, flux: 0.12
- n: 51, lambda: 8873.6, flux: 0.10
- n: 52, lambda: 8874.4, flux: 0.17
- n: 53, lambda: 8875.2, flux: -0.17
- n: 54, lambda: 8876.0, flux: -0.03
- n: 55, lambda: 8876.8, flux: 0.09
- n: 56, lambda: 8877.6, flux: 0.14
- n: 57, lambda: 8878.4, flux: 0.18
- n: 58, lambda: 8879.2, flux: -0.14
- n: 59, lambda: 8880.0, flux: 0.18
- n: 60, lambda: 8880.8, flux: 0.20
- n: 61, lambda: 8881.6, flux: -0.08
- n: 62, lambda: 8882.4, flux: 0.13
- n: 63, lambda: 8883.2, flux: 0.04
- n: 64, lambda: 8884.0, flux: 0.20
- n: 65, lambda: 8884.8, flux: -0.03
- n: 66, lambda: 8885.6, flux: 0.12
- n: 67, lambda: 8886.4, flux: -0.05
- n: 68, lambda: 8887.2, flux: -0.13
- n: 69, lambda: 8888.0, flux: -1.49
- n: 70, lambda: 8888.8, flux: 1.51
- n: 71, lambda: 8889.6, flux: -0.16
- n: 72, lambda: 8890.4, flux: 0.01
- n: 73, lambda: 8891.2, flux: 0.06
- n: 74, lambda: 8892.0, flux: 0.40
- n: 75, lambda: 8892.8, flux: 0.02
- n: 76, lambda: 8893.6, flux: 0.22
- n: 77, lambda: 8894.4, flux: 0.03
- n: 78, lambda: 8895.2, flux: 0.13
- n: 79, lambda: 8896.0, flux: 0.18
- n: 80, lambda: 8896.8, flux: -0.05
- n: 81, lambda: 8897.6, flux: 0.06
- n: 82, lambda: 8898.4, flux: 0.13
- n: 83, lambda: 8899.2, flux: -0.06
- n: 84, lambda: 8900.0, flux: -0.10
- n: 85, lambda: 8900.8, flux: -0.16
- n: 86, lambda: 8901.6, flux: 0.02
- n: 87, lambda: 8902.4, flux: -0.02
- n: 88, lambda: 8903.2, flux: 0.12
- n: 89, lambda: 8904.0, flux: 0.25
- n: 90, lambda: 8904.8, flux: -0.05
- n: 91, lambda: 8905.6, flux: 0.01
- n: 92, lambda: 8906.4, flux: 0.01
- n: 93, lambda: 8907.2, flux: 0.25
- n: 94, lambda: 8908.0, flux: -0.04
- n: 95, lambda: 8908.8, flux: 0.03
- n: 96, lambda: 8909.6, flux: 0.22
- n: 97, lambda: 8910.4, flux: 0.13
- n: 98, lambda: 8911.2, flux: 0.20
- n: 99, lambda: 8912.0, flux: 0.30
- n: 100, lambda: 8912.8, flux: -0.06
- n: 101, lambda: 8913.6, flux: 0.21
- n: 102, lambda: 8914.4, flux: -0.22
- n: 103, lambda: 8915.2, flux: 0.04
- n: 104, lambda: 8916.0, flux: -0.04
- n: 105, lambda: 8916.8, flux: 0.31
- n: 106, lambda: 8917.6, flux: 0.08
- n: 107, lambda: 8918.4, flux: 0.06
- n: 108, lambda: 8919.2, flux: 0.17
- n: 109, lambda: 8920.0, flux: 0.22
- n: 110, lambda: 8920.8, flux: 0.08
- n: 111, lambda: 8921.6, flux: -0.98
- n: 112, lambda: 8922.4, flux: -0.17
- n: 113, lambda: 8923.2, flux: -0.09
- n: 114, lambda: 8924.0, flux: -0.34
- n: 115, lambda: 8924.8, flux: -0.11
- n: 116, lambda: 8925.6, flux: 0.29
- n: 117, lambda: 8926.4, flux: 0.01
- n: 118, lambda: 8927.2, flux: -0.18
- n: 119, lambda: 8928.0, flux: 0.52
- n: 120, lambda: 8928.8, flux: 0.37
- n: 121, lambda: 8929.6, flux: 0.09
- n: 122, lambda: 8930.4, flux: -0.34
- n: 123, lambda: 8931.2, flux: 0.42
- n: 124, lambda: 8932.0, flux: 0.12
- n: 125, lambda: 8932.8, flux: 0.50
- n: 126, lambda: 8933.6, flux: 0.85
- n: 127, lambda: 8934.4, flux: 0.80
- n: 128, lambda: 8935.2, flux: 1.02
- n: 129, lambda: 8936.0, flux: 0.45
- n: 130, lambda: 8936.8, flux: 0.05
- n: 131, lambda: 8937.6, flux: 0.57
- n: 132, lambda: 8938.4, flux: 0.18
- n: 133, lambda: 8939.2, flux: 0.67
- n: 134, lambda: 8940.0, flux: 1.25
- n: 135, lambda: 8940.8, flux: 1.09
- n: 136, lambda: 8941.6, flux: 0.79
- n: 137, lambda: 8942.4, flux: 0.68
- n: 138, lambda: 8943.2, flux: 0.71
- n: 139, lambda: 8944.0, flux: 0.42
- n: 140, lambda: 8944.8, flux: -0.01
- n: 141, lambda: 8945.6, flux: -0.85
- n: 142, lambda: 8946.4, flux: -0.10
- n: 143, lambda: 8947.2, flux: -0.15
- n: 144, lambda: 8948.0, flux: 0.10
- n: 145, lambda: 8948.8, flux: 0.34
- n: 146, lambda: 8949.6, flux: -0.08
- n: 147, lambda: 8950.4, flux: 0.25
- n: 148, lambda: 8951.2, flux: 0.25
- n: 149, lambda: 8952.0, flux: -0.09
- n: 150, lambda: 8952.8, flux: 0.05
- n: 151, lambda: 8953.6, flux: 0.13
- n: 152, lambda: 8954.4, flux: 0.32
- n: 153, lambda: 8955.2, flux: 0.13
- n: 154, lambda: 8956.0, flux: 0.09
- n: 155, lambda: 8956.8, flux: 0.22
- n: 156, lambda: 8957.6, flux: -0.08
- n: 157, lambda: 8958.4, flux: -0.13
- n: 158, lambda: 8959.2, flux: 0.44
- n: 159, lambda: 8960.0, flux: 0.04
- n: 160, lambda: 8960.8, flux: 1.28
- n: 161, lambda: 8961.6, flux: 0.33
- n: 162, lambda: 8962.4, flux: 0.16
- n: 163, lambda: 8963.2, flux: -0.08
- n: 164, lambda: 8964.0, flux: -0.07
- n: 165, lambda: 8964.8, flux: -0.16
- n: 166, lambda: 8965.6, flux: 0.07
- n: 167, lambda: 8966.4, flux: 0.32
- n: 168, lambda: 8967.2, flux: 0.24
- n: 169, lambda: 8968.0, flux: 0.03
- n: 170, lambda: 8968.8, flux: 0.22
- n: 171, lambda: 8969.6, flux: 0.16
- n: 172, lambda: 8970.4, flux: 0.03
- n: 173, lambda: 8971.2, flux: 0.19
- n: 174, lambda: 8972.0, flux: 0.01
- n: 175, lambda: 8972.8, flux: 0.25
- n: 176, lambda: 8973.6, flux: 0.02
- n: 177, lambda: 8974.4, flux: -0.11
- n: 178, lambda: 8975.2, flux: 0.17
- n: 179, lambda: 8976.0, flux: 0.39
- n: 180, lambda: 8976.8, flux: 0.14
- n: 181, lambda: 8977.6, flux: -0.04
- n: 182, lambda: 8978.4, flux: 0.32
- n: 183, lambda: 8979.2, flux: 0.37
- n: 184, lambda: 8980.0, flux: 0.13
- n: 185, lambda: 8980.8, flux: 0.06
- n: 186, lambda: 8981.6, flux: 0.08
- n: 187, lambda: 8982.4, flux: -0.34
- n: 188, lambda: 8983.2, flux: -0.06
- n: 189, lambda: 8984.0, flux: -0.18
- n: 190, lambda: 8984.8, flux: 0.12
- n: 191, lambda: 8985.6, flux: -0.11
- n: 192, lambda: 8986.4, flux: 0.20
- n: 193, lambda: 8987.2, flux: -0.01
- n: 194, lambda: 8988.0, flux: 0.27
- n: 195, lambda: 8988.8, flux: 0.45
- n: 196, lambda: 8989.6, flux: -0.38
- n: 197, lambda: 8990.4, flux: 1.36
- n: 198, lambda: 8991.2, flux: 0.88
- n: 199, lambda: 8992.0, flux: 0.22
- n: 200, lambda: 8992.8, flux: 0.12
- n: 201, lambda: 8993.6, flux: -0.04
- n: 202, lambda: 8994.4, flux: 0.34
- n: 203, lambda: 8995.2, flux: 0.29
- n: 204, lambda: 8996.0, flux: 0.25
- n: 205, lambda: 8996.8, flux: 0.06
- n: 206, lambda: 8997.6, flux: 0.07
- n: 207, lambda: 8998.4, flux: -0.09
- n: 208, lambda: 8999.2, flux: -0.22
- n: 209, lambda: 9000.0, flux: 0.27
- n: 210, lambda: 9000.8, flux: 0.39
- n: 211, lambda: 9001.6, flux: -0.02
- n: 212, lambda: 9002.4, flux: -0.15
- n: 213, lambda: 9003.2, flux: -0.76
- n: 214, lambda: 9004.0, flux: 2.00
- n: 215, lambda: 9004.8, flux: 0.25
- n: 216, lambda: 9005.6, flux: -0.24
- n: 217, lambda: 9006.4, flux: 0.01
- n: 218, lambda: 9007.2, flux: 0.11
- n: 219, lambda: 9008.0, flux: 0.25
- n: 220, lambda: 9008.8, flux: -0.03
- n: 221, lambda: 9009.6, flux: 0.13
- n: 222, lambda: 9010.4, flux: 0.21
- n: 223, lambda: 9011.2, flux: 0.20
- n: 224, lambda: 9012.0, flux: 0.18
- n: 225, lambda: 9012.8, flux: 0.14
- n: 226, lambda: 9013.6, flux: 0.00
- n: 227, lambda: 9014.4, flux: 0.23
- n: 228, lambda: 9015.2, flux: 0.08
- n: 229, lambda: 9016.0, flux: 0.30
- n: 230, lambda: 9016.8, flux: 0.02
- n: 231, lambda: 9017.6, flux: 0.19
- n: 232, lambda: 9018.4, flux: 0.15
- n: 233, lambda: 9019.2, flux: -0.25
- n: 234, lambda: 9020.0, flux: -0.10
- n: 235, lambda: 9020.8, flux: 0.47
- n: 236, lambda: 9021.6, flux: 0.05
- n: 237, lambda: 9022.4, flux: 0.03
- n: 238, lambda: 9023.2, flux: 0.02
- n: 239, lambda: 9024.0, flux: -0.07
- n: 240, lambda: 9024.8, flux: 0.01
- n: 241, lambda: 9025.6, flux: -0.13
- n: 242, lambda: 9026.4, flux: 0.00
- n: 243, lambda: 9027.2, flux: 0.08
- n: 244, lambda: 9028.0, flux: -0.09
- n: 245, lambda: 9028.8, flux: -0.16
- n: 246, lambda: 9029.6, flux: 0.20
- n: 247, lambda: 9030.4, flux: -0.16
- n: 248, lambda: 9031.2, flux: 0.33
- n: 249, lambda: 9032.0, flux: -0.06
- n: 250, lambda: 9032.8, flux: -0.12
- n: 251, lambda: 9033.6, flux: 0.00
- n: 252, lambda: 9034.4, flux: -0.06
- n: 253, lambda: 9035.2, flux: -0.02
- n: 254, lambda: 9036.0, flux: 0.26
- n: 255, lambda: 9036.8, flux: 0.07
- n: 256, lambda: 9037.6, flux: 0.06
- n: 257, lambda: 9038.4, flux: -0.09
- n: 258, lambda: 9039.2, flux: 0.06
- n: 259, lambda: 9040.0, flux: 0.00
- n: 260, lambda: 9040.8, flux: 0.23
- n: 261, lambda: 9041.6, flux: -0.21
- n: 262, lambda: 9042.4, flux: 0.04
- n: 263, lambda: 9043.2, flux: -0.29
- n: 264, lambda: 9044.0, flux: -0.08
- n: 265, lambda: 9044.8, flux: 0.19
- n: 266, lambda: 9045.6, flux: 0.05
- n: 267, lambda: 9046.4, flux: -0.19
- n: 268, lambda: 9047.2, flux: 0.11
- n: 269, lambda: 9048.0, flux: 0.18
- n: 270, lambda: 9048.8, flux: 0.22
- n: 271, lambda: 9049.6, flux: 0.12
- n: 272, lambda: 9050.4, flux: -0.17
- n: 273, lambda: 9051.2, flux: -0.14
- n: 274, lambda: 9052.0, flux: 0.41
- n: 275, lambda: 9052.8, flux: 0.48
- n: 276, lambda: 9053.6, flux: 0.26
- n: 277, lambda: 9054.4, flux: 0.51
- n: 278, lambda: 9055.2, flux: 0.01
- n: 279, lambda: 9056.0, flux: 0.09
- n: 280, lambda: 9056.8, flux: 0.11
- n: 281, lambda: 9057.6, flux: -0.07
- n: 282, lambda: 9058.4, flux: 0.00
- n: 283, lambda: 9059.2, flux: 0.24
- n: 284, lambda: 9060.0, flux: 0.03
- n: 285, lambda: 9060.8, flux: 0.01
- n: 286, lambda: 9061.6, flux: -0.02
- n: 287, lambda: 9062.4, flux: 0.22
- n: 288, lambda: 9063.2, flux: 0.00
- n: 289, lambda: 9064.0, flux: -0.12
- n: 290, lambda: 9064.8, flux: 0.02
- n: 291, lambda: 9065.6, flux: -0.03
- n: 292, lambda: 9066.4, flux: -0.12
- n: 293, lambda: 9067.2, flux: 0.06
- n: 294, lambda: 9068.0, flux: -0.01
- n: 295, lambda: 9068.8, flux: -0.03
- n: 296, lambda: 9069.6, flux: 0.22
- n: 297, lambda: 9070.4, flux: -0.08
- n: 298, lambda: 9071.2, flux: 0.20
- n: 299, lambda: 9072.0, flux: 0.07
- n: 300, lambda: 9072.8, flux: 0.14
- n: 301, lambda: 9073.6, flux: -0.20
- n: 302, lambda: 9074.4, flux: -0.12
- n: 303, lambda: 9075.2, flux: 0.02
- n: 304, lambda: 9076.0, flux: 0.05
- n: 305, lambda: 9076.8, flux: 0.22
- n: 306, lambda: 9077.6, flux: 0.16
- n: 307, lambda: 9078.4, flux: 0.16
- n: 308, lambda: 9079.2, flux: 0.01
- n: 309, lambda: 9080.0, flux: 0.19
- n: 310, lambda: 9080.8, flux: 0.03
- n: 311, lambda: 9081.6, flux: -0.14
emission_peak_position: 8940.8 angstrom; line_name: [O II]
